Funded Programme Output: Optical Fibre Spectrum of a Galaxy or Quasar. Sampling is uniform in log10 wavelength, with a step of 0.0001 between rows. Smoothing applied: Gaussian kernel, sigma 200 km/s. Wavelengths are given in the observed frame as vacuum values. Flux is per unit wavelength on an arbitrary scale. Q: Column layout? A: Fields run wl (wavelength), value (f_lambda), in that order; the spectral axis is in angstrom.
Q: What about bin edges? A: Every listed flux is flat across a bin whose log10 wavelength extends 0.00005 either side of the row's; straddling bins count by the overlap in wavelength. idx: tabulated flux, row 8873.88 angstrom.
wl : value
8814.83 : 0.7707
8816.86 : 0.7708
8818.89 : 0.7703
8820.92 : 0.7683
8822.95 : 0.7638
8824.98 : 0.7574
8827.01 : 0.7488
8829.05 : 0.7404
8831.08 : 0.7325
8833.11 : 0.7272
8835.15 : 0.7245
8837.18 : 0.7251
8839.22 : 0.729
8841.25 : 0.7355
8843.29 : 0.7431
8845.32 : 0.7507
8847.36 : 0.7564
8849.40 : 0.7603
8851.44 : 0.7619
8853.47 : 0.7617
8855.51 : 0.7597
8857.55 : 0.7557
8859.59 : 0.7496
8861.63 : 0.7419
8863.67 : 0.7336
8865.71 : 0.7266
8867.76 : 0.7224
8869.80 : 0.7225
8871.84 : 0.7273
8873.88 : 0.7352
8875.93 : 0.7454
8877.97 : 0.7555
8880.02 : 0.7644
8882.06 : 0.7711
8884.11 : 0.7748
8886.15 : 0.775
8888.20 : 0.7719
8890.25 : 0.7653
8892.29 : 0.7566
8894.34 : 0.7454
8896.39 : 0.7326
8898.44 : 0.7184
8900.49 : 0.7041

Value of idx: 0.7352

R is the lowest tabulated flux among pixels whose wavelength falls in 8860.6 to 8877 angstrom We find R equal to 0.7224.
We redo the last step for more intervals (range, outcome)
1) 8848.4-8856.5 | 0.7597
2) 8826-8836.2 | 0.7245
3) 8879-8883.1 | 0.7644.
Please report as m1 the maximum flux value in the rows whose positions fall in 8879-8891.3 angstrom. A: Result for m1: 0.775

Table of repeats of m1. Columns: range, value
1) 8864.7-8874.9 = 0.7352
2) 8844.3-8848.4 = 0.7564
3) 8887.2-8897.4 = 0.7719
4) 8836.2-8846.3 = 0.7507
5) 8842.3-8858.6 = 0.7619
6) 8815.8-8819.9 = 0.7708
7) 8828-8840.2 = 0.7404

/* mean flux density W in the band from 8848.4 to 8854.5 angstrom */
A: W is 0.762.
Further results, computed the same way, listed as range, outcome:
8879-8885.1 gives 0.77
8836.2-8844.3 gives 0.733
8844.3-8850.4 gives 0.756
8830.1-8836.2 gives 0.728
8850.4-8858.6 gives 0.76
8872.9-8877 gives 0.74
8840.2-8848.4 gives 0.747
